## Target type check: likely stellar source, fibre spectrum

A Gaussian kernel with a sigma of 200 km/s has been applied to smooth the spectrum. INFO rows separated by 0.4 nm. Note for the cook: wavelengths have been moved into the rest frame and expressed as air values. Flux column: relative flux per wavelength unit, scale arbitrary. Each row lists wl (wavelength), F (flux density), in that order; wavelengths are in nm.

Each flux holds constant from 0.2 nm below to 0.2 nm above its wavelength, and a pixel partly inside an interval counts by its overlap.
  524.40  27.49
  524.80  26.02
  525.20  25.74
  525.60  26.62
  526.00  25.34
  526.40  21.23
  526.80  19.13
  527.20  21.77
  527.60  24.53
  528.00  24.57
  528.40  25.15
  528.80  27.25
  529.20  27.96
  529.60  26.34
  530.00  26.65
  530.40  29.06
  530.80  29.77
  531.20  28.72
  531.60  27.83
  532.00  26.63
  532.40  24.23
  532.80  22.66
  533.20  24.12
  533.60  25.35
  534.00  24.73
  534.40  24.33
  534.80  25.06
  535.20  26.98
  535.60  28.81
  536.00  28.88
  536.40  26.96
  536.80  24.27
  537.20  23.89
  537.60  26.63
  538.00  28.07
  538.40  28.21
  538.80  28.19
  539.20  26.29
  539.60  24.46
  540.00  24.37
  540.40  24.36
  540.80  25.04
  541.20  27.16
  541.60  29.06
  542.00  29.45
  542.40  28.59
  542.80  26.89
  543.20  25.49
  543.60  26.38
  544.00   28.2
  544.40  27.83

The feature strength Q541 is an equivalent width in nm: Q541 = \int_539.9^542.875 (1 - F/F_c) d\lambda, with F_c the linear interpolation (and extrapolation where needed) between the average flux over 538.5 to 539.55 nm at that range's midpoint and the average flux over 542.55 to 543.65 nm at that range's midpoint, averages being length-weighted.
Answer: -0.04 nm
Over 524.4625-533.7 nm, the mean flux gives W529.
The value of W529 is 25.5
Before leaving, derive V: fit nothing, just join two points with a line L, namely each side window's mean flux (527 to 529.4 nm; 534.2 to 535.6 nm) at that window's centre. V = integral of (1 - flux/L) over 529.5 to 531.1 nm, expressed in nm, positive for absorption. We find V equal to -0.17 nm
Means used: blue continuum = 25.2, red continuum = 25.9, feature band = 28.1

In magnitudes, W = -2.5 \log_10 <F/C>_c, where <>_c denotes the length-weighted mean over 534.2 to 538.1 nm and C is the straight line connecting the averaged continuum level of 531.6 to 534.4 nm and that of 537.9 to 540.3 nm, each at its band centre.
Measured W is -0.03 mag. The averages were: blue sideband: 24.8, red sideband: 26.4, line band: 26.3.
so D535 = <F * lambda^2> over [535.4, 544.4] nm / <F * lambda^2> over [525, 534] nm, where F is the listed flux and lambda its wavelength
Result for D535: 1.09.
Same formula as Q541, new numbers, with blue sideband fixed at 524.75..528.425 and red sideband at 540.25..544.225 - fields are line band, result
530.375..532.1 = -0.25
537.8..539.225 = -0.08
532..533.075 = 0.04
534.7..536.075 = -0.10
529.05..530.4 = -0.15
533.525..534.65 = 0.03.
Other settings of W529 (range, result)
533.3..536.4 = 26.3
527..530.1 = 25.5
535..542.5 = 26.8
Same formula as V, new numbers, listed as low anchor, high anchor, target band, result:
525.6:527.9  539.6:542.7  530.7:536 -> -0.33 nm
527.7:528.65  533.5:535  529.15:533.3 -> -0.31 nm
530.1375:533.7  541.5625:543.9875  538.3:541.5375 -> 0.15 nm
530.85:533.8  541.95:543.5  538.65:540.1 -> 0.05 nm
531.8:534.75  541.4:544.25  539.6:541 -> 0.12 nm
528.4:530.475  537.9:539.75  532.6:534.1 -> 0.16 nm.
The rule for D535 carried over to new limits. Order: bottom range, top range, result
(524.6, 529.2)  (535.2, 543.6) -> 1.15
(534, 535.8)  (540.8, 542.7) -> 1.10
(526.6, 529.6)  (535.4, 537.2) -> 1.13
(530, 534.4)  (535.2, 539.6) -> 1.05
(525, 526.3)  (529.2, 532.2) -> 1.11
